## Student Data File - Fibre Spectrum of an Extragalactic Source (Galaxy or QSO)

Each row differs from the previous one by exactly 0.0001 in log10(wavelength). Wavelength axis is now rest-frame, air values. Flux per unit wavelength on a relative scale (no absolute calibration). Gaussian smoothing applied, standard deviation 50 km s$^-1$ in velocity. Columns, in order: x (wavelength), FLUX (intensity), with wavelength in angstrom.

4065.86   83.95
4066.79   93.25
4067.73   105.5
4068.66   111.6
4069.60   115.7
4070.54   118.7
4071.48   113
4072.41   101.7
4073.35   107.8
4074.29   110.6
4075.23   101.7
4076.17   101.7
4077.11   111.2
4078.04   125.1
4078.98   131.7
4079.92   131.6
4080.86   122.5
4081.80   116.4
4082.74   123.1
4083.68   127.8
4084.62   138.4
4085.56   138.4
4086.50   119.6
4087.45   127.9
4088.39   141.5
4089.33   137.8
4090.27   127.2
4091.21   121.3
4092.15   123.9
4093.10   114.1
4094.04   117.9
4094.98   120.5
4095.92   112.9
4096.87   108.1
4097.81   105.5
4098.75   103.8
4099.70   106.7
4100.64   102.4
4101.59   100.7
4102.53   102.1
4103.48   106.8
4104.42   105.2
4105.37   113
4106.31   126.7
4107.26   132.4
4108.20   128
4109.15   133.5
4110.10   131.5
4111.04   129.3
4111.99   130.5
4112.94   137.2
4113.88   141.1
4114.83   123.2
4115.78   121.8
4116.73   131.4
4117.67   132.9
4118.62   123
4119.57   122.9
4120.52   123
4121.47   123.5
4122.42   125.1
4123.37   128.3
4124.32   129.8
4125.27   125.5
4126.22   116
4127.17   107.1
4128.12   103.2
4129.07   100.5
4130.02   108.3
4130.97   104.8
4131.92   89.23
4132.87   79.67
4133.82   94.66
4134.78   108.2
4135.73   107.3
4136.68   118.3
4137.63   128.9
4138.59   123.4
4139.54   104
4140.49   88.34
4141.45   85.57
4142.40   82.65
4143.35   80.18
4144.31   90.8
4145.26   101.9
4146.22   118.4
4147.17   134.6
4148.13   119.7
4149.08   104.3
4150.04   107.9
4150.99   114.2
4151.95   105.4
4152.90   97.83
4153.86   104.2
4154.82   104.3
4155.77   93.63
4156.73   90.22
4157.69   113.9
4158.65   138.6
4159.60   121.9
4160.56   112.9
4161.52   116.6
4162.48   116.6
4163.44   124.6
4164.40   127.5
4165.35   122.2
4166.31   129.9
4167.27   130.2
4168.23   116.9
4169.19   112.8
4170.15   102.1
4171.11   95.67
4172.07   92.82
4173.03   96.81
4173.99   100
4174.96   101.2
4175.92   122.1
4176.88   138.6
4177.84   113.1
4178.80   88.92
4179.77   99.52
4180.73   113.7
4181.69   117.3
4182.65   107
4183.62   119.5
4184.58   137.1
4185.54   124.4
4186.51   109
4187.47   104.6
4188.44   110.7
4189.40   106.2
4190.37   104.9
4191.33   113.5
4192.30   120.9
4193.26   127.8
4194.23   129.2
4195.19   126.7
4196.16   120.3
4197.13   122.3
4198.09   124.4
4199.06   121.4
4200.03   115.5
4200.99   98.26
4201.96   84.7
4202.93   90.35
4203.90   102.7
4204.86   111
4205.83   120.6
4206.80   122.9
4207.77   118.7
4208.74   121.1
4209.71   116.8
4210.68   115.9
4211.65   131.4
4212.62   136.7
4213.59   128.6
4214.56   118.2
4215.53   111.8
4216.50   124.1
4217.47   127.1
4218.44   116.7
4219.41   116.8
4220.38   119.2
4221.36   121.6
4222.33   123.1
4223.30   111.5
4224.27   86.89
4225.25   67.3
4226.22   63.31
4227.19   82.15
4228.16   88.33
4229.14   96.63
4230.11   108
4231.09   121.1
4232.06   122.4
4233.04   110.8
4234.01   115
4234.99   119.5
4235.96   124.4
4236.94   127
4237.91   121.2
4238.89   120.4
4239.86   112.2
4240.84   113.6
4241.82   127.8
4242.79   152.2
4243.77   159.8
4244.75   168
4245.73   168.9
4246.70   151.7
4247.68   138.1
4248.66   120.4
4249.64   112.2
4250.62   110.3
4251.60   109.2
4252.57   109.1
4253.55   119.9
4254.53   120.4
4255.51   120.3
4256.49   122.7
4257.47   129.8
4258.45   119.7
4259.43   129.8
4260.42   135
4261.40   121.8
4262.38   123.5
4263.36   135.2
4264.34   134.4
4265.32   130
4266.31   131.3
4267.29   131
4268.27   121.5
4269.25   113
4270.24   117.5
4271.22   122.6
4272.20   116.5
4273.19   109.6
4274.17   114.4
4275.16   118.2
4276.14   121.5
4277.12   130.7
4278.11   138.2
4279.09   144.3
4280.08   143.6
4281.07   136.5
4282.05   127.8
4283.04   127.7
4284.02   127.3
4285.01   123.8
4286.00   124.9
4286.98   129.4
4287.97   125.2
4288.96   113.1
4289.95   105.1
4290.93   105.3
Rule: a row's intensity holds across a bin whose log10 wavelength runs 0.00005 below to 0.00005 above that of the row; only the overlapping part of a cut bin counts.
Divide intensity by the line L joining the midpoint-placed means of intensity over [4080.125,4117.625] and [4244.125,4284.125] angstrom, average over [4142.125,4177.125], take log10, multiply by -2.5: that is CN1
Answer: 0.13 mag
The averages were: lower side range 122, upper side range 128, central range 110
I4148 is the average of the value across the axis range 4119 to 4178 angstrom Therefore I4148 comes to 110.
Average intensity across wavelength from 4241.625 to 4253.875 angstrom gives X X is 135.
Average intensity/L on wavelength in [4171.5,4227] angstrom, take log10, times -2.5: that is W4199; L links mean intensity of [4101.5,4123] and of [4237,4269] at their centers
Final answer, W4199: 0.13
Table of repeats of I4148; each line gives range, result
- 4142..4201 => 112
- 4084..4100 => 122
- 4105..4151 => 115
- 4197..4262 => 118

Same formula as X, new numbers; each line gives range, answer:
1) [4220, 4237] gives 105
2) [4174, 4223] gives 116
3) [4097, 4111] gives 115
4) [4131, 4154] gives 104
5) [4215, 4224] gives 118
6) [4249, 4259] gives 118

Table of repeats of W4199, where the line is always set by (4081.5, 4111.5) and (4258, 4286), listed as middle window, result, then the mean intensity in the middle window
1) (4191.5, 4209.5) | 0.077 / 115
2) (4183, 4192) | 0.084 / 114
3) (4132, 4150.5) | 0.174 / 104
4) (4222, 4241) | 0.175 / 107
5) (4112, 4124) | -0.061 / 128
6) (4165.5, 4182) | 0.119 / 110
